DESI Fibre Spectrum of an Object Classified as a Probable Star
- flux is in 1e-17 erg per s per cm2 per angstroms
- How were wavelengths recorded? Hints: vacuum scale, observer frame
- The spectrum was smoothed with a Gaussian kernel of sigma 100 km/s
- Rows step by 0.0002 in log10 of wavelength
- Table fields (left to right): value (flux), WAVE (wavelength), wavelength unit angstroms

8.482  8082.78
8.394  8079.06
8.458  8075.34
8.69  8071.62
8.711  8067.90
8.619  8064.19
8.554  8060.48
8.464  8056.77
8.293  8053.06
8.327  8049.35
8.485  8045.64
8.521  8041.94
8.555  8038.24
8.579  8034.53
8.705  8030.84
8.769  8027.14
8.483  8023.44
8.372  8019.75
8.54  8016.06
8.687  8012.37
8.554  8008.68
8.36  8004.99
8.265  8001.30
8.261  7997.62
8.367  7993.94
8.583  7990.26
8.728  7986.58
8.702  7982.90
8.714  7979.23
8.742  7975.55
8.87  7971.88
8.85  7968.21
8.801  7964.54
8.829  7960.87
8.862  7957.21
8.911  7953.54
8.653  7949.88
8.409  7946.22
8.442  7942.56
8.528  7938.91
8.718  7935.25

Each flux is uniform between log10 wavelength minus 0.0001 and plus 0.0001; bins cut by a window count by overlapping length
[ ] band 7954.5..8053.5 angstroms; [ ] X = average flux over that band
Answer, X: 8.59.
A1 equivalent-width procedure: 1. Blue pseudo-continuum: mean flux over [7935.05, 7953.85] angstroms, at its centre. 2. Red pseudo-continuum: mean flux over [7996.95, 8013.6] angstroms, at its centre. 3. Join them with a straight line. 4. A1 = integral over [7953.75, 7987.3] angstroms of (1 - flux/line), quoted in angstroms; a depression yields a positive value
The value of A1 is -1.1 angstroms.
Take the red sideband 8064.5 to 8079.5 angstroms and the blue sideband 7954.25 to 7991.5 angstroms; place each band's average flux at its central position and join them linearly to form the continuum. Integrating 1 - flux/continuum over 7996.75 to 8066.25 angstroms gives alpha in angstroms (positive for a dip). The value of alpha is 1.3 angstroms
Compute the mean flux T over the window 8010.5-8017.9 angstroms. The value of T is 8.61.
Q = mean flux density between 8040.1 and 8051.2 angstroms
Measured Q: 8.44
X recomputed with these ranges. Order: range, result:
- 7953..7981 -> 8.82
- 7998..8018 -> 8.46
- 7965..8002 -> 8.63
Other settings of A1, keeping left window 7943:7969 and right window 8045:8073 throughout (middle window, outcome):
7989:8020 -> 0.7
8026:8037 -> -0.1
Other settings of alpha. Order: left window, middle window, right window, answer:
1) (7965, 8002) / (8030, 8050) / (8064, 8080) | 0.2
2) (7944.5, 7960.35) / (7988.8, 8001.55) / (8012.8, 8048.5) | 0.4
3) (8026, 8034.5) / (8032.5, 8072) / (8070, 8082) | 0.4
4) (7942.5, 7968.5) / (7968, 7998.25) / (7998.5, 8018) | -0.2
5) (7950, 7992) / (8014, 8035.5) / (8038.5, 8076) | 0.1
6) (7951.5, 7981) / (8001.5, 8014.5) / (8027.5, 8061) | 0.2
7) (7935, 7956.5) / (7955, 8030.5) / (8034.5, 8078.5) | -0.4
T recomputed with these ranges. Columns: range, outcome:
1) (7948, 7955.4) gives 8.77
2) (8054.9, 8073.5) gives 8.61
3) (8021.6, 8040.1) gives 8.62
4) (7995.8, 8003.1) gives 8.27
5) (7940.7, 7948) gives 8.43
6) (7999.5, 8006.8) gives 8.31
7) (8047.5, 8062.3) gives 8.41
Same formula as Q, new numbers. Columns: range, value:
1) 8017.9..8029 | 8.54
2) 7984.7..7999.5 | 8.49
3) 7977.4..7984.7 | 8.71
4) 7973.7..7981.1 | 8.73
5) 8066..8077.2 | 8.62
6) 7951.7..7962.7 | 8.87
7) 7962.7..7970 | 8.82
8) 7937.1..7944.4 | 8.49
